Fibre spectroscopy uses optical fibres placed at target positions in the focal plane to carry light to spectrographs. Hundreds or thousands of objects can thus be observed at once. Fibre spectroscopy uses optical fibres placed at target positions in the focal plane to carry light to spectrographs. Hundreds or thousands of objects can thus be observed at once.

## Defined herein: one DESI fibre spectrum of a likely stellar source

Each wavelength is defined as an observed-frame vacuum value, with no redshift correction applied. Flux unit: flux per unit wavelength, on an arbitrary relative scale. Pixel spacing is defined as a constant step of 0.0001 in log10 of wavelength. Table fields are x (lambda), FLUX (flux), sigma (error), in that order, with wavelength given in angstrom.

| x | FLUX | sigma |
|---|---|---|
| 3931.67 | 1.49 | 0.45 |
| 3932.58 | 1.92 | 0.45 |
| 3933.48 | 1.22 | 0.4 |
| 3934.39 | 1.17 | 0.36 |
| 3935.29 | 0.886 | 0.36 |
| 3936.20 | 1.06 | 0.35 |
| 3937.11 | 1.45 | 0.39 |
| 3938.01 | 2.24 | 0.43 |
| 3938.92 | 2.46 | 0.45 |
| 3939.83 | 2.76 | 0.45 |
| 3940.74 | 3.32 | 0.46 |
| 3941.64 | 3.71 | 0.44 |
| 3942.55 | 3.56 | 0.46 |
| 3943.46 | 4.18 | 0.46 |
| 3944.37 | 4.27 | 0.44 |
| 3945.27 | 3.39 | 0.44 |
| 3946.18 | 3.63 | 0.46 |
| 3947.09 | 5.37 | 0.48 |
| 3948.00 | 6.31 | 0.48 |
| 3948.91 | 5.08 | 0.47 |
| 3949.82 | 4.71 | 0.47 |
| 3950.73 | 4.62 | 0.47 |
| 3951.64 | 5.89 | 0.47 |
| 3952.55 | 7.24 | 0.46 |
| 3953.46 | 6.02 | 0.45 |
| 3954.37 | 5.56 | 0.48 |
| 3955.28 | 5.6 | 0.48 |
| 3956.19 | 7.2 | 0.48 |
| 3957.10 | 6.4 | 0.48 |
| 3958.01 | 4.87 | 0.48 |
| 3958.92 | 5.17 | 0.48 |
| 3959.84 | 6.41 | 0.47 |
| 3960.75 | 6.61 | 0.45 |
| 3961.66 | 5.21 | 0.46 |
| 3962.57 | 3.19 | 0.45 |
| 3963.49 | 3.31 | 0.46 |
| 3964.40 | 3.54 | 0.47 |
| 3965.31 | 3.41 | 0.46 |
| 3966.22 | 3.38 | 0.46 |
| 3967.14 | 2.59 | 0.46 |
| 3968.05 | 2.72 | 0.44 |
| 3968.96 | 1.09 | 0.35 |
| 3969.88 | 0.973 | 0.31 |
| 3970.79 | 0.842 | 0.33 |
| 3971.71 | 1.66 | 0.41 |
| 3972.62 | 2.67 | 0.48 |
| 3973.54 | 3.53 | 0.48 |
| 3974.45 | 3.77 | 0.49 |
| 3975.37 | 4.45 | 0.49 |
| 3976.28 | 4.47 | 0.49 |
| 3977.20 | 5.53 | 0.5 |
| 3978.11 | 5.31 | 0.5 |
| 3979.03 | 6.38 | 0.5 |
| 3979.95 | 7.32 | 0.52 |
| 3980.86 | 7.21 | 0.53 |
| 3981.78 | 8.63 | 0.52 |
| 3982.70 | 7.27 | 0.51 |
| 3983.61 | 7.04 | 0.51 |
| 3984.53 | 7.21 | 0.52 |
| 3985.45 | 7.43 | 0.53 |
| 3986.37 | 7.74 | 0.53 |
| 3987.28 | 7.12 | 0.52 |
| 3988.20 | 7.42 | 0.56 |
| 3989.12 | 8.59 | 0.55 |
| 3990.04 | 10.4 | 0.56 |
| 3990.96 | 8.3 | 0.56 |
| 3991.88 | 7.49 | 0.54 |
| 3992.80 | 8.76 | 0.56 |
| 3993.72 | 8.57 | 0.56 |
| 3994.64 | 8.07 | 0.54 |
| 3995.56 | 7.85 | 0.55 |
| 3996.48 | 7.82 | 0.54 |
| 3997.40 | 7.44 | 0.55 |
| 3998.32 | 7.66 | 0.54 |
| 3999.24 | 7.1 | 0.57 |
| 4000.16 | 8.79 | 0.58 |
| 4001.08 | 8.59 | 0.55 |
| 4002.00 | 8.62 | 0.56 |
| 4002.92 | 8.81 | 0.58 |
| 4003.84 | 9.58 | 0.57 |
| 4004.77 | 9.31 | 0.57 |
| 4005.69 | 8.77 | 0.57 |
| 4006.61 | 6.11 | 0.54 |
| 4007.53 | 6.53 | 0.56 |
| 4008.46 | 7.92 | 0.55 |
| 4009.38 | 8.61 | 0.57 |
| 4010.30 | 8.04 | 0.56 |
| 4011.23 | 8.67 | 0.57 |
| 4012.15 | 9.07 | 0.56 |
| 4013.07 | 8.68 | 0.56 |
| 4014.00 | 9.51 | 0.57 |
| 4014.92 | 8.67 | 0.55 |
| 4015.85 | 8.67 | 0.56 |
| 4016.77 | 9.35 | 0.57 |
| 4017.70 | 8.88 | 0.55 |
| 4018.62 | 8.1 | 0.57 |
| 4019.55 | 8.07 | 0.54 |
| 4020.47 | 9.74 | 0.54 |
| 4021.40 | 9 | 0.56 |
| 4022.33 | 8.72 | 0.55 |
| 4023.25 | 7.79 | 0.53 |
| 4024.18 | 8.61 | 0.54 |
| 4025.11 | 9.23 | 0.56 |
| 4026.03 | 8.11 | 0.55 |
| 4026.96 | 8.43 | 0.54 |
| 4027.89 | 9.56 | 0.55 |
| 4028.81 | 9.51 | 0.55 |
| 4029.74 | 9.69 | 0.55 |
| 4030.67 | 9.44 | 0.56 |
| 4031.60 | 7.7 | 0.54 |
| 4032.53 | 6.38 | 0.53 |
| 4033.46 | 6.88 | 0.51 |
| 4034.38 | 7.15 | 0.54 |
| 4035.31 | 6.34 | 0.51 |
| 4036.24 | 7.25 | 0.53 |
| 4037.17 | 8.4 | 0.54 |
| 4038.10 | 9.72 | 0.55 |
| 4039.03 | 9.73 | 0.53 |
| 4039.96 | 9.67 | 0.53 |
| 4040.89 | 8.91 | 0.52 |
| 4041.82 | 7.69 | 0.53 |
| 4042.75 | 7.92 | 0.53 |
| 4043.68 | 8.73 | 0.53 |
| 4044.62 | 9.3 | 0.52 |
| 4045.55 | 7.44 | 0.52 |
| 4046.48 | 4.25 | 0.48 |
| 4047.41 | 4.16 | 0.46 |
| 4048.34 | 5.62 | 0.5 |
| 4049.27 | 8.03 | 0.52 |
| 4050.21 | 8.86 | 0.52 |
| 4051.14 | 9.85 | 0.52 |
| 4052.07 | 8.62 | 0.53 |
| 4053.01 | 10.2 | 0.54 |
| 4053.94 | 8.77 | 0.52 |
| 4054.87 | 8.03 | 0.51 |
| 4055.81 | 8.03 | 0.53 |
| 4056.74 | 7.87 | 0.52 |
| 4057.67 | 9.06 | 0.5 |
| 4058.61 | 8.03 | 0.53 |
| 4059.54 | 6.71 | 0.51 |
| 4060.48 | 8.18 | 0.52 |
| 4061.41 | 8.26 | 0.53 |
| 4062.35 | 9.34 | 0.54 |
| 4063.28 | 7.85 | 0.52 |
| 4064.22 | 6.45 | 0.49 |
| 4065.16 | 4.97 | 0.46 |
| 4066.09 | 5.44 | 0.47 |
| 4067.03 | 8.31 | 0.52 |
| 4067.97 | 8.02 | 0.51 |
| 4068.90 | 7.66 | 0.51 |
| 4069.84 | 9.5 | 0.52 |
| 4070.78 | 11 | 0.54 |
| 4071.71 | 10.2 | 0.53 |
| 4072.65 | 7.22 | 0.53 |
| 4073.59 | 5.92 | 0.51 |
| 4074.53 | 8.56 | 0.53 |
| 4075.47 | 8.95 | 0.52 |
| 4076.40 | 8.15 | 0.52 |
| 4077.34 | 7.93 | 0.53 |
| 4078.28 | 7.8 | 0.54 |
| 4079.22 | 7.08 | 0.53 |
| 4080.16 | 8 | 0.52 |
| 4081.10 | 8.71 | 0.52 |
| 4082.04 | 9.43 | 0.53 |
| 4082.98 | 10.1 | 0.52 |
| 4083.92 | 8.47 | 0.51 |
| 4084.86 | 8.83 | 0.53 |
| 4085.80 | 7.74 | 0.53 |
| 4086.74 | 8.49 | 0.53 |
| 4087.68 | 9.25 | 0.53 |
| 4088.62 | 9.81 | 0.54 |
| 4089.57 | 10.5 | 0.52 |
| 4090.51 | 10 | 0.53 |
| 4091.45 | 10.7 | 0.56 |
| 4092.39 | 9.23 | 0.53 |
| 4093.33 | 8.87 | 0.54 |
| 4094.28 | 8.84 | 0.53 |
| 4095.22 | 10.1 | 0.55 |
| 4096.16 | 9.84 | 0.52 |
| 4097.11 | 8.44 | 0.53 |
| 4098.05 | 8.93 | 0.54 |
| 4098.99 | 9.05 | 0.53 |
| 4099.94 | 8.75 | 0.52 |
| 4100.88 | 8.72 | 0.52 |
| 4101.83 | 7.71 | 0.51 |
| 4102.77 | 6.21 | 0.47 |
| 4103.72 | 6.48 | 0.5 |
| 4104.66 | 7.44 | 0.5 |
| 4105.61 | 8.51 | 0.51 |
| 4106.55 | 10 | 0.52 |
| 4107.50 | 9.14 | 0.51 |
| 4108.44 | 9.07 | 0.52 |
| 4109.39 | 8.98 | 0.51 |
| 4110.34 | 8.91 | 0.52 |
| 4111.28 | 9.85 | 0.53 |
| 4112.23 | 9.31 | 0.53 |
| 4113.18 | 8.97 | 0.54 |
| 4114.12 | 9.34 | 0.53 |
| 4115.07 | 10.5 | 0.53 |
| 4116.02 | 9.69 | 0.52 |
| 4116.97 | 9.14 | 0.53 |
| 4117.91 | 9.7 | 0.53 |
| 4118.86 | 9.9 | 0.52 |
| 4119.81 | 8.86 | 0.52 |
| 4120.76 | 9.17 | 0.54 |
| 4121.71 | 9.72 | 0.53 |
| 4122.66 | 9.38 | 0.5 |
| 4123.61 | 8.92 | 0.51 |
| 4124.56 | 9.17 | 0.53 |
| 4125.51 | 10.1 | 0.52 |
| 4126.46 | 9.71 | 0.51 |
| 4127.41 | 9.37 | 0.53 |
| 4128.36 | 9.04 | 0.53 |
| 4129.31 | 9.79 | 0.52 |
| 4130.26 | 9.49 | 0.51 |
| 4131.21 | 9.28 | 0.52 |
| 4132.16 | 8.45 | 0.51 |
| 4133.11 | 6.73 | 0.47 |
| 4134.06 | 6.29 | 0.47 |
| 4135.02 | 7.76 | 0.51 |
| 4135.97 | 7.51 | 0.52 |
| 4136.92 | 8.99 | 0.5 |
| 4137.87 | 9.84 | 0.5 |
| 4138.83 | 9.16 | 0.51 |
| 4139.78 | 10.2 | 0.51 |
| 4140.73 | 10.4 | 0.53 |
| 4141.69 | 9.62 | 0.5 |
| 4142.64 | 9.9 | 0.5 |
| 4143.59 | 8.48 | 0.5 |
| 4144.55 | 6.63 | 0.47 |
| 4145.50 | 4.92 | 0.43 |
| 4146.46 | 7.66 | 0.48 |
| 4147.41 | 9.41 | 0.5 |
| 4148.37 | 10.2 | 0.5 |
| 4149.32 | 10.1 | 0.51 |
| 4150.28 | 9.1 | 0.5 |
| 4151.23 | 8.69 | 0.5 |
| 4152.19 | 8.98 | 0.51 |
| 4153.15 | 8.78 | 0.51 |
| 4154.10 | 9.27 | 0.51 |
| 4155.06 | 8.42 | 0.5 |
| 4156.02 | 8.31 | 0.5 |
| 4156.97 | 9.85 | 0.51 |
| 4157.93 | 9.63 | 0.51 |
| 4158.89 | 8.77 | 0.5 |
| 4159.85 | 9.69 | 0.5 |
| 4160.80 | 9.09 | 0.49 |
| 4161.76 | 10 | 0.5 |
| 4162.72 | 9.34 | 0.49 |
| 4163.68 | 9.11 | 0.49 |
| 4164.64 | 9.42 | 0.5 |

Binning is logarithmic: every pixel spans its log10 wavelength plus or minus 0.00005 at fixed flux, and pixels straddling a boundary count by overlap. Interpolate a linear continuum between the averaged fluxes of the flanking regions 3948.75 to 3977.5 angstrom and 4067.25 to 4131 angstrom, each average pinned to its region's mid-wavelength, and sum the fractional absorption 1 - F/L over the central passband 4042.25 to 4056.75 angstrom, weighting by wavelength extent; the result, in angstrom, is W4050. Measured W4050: -1.2 angstrom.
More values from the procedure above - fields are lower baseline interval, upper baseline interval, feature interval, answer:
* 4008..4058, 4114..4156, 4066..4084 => 0.5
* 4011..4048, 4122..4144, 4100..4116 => 0.2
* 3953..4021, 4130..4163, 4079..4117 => -3.8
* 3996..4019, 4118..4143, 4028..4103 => 3.4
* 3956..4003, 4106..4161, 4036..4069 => -2.3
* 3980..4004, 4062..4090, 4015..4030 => -1.3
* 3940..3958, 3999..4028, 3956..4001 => 6.0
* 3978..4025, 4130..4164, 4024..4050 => 1.0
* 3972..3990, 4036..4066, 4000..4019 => -4.2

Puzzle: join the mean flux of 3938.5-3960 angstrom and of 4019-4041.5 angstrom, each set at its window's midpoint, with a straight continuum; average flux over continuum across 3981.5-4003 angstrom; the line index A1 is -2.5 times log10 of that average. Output -0.18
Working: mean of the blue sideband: 4.89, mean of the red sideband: 8.49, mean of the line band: 8.01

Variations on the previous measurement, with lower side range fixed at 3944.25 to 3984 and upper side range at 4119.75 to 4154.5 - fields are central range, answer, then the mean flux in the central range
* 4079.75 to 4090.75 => -0.187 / 9.1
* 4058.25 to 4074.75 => -0.093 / 7.86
